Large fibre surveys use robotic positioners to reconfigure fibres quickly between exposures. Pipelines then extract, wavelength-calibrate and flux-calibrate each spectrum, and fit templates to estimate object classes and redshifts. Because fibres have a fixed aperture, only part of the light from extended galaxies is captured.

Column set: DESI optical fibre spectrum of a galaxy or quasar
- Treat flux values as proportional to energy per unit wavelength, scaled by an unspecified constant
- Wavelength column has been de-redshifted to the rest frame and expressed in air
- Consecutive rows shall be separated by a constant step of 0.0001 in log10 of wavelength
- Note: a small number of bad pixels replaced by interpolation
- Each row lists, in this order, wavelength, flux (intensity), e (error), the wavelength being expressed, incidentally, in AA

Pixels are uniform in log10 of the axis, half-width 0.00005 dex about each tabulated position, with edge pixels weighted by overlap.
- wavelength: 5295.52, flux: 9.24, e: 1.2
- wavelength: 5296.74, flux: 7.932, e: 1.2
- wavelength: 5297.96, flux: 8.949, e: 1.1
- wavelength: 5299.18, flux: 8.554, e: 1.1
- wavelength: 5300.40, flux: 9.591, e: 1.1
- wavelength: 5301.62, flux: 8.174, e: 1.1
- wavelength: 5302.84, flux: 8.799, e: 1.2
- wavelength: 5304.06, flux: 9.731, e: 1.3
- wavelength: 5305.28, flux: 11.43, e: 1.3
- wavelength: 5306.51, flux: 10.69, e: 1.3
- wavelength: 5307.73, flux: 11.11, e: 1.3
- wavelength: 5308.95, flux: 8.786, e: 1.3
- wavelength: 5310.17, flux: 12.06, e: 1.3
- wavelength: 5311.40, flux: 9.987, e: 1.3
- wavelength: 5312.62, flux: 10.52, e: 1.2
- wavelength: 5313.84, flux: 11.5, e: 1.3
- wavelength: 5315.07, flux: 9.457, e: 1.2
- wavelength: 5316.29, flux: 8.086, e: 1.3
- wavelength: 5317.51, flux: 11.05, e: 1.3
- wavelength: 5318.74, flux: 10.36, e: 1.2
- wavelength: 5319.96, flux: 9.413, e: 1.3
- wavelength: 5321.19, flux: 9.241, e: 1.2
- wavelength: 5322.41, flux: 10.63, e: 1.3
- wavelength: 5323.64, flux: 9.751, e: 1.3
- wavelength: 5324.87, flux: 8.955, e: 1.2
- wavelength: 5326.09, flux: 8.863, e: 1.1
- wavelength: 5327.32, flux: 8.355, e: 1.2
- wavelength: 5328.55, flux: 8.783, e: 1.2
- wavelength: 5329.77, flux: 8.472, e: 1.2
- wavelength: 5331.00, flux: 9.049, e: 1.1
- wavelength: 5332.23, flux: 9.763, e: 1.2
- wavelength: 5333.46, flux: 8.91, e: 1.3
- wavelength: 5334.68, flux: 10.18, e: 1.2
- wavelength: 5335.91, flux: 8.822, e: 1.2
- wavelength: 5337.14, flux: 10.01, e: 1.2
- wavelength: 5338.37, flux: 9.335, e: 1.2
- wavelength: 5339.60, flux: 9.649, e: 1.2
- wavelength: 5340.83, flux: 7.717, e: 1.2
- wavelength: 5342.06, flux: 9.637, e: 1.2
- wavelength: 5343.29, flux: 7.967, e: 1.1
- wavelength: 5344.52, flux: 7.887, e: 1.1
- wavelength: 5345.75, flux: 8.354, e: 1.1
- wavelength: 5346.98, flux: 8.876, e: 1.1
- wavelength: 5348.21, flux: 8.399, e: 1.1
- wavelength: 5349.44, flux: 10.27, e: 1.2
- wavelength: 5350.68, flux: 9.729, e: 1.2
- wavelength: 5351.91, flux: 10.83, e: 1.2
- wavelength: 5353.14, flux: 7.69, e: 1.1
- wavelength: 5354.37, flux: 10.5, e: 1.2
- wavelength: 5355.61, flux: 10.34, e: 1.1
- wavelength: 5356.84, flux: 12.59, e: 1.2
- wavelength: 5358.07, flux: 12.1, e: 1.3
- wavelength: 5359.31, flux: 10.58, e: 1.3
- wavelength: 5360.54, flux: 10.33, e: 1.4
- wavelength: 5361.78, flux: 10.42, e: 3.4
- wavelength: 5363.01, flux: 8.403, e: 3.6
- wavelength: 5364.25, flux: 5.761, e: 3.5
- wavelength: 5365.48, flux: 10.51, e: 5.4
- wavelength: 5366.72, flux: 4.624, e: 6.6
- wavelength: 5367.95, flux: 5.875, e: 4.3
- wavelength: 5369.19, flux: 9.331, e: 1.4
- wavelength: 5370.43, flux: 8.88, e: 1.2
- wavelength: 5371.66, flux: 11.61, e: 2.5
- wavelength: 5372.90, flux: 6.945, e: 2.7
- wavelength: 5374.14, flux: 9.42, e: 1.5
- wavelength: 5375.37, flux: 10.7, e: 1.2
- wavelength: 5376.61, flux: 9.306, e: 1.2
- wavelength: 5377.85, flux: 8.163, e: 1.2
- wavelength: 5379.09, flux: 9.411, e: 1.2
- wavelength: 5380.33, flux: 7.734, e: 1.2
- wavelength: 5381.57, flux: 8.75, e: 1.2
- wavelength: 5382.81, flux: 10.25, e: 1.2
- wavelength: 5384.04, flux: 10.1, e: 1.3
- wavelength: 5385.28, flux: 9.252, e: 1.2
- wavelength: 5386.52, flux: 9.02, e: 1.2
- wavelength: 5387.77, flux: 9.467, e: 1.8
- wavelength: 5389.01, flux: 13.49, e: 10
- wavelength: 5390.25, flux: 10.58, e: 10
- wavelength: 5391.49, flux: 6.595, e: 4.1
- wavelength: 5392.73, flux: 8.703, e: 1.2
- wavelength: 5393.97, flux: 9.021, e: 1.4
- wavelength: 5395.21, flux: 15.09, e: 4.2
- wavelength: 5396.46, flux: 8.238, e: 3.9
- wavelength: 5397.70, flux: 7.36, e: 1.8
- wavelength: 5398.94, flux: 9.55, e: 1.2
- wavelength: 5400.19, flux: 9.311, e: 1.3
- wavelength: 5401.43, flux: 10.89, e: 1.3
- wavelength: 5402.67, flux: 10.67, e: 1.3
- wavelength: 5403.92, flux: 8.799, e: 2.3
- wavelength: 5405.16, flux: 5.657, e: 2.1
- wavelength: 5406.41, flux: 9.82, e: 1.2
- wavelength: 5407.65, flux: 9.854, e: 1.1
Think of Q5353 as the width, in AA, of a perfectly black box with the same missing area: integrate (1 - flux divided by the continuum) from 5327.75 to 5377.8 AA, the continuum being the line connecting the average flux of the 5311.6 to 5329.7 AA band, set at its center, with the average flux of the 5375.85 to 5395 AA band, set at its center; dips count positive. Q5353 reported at 1.8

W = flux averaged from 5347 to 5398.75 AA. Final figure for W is 9.42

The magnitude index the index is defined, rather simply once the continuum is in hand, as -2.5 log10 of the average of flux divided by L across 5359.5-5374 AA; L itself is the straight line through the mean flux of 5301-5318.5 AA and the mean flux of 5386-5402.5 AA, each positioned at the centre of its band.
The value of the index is 0.16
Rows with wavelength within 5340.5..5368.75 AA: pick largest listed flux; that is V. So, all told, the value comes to 12.59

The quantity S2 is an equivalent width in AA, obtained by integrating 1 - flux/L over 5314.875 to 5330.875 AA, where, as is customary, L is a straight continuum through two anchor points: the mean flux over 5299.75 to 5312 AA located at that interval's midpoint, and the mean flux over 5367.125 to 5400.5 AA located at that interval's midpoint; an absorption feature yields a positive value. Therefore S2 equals 0.9 AA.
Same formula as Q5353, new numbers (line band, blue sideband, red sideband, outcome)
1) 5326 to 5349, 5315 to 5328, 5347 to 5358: 2.06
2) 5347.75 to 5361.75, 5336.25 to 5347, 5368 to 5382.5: -2.26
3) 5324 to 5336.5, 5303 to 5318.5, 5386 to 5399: 1.41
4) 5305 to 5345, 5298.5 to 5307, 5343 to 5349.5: -2.42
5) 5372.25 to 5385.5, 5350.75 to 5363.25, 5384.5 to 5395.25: 1.26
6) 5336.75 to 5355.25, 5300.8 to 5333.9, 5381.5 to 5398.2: 1.13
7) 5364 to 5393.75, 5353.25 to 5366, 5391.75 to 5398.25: 2.39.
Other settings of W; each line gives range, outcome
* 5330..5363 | 9.58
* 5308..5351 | 9.4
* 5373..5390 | 9.56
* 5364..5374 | 8.09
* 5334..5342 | 9.31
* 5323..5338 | 9.16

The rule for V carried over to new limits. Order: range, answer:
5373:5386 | 10.7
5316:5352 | 11.05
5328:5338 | 10.18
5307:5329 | 12.06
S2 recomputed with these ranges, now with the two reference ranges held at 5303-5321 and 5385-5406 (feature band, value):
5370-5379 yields 0.4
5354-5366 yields -0.4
